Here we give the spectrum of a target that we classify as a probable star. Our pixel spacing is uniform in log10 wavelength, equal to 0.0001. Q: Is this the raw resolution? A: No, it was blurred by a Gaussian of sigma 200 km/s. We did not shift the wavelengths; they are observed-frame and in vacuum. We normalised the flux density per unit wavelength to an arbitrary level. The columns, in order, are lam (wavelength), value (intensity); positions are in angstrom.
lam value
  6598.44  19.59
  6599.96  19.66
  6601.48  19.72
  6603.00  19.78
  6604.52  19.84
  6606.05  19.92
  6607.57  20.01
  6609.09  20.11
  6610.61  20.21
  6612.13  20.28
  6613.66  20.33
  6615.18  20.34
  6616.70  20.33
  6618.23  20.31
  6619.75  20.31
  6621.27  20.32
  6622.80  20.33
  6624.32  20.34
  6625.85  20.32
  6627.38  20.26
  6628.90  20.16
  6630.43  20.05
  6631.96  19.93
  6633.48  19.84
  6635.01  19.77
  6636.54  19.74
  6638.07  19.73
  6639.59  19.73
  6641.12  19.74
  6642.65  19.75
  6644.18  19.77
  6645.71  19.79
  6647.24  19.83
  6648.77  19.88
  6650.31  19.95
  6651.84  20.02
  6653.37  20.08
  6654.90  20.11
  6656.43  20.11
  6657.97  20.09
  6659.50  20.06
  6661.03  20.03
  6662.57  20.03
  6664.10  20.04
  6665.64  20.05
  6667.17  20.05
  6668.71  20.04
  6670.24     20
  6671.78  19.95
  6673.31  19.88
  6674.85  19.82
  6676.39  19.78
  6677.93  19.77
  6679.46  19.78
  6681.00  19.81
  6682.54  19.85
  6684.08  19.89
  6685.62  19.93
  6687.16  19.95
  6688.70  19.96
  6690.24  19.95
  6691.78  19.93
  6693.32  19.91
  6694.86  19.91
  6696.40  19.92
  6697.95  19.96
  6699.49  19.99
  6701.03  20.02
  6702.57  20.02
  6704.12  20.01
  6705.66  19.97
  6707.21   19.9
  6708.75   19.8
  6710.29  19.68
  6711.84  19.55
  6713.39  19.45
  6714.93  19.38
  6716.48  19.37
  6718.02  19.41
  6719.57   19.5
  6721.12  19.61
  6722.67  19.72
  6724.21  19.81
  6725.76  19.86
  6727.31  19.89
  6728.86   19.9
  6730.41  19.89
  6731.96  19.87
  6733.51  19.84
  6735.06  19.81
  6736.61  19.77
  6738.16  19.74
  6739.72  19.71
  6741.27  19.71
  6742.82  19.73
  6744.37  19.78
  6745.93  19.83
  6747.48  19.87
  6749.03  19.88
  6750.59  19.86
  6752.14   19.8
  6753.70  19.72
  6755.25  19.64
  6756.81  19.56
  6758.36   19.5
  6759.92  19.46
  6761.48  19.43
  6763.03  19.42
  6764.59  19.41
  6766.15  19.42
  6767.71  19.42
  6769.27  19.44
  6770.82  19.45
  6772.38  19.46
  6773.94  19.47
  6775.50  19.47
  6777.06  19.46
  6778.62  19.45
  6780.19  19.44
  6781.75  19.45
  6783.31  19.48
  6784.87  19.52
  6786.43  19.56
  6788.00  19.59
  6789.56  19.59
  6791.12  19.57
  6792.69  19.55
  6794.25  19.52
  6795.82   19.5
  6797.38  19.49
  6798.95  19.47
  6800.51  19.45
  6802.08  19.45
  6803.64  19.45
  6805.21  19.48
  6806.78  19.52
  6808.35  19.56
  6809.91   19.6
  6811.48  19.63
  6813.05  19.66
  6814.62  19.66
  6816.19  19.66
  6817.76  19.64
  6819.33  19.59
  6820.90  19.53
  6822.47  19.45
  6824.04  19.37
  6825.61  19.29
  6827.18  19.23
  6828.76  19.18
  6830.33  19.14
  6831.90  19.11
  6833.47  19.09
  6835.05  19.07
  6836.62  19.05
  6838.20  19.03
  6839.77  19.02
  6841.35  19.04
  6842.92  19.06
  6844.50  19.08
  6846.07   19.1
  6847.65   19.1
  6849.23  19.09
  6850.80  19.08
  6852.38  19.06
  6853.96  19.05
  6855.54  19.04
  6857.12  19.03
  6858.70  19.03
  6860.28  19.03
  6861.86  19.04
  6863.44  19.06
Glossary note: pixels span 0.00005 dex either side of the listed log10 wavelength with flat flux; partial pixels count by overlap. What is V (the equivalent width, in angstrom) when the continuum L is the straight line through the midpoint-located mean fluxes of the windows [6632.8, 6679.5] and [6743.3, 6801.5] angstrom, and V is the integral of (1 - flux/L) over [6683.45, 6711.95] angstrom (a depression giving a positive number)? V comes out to -0.2 angstrom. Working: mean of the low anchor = 19.9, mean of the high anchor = 19.6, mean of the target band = 19.9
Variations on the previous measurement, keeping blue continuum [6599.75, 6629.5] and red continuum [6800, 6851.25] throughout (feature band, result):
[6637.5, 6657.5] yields 0.1 angstrom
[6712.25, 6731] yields 0.1 angstrom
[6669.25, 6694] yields 0.0 angstrom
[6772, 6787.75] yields 0.0 angstrom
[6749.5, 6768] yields 0.0 angstrom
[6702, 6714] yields 0.0 angstrom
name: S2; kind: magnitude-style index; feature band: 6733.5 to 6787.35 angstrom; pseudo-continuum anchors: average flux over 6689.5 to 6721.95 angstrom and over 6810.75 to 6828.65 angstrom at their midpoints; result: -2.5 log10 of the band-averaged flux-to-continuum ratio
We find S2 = 0.00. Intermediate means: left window 19.8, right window 19.5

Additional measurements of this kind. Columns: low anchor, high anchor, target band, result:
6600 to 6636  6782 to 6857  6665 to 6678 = -0.002 mag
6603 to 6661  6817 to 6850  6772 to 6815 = -0.008 mag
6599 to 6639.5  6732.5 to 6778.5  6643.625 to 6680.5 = -0.001 mag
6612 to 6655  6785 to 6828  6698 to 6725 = 0.004 mag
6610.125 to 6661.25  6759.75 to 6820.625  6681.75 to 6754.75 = -0.002 mag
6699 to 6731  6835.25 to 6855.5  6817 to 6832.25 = -0.011 mag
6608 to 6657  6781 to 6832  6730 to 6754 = -0.005 mag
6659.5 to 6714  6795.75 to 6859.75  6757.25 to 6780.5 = 0.006 mag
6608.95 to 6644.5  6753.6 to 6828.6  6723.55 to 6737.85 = -0.007 mag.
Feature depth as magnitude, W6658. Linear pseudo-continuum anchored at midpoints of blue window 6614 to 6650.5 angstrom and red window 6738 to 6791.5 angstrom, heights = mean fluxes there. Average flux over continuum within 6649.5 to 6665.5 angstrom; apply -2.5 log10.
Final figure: -0.01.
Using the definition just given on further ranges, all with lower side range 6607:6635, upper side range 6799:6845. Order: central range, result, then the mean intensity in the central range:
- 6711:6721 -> 0.020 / 19.4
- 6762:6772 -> 0.008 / 19.4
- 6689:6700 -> -0.003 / 19.9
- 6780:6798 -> -0.002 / 19.5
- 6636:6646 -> 0.020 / 19.8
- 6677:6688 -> 0.005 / 19.9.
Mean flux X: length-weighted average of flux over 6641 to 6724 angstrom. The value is 19.9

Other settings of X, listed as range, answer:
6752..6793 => 19.5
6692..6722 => 19.8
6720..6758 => 19.8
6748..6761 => 19.7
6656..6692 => 19.9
